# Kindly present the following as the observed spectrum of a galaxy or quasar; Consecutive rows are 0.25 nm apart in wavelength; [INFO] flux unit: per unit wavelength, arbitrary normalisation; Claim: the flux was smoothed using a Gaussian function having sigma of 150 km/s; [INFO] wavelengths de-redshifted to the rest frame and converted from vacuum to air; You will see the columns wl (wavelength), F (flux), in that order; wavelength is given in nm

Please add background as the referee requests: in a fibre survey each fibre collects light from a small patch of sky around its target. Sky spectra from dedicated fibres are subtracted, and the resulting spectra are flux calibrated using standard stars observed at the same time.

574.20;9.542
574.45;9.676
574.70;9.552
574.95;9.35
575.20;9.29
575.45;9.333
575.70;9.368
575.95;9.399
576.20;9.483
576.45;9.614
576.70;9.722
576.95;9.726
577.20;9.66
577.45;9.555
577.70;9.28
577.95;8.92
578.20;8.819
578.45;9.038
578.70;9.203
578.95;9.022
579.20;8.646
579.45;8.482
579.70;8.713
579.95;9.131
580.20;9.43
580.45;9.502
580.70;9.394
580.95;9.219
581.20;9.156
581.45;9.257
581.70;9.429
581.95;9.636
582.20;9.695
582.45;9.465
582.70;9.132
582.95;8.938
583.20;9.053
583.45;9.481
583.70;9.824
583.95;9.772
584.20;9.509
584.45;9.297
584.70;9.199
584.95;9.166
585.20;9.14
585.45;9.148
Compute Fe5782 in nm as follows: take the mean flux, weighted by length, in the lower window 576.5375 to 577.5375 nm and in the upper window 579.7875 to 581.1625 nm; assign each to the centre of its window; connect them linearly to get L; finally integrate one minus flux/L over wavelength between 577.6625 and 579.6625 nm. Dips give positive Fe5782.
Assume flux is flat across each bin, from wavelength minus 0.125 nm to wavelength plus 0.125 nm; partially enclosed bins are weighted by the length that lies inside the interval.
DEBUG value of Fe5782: 0.126 nm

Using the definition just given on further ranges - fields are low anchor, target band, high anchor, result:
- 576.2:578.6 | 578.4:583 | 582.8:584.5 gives 0.100 nm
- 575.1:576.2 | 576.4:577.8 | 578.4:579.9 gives -0.068 nm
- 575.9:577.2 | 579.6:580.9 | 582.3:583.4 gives 0.016 nm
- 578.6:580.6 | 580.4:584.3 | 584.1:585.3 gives -0.108 nm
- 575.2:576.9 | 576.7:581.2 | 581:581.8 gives 0.092 nm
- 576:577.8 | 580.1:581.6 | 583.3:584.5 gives 0.040 nm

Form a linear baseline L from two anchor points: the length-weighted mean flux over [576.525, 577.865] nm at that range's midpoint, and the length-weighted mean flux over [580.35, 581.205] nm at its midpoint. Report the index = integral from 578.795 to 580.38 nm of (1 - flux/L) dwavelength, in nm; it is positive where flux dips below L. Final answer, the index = 0.08 nm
